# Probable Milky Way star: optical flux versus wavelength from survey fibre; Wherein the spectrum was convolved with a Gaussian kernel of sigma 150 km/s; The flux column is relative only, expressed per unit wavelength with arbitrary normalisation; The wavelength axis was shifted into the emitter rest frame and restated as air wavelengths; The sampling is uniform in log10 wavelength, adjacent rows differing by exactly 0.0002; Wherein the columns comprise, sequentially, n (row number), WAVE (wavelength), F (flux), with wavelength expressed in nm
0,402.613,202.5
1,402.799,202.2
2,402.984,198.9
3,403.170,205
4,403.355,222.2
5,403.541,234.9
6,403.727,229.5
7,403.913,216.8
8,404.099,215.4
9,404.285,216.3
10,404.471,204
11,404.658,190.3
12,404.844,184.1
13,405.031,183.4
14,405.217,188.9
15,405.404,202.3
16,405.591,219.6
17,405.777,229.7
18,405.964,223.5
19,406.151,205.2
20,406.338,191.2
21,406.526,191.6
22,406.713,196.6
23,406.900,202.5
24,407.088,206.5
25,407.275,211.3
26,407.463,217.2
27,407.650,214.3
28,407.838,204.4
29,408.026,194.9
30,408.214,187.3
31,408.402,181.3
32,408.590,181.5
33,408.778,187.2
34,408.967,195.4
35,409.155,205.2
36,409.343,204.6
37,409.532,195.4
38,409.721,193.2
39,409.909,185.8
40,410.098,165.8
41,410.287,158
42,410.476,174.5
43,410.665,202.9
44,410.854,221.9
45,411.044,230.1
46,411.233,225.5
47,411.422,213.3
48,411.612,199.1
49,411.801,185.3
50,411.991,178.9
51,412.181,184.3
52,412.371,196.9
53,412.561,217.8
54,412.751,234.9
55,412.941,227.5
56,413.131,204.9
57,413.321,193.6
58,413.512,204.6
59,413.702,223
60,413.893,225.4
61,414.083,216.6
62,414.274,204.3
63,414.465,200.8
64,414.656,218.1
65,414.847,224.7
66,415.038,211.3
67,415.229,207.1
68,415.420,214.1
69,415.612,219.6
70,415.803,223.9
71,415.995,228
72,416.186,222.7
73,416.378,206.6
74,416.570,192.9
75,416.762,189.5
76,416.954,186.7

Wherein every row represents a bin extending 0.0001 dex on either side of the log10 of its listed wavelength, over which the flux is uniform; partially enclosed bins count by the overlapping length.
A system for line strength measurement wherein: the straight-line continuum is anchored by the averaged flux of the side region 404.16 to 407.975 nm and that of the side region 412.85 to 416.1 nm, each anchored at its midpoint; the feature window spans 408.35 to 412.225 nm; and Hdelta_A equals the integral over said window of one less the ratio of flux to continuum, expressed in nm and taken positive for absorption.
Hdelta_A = 0.28 nm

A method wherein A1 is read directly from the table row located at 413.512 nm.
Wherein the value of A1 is 204.6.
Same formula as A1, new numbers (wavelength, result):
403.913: 216.8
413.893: 225.4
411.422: 213.3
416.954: 186.7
